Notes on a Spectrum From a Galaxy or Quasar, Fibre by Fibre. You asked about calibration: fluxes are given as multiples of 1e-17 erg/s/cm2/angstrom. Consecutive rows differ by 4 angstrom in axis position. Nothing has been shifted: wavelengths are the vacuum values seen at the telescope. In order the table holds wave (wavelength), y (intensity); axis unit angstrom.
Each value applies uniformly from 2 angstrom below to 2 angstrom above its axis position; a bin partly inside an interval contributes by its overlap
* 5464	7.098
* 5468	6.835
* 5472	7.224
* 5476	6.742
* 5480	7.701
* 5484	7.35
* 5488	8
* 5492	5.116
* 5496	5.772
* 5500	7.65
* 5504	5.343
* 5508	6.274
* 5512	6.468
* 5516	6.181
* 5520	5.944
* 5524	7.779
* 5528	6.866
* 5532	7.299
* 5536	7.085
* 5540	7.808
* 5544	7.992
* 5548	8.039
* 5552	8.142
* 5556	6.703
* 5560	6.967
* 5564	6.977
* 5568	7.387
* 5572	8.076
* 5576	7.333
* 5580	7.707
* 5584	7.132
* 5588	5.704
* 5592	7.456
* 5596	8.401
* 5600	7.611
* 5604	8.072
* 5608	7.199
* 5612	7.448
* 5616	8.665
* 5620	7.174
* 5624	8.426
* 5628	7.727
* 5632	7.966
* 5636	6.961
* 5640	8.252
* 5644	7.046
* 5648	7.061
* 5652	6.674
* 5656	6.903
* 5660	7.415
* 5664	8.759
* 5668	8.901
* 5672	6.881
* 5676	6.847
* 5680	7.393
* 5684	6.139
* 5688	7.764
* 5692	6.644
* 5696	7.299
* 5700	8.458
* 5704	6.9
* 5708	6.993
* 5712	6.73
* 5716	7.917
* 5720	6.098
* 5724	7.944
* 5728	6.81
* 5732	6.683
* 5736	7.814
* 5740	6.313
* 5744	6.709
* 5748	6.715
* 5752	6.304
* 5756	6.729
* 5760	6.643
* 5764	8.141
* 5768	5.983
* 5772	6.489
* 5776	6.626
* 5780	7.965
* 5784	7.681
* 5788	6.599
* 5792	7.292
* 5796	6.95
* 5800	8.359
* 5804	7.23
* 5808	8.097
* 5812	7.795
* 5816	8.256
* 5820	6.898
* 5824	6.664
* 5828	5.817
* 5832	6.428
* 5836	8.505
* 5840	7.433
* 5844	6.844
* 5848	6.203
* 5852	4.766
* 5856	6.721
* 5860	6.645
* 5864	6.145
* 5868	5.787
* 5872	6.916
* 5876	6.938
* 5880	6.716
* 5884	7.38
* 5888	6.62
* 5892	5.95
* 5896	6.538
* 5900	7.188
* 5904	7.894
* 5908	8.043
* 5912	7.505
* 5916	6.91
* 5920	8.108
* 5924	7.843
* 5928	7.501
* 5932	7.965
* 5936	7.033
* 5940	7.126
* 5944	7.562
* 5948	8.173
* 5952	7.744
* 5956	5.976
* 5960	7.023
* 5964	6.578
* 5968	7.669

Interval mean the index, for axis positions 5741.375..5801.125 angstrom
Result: 6.99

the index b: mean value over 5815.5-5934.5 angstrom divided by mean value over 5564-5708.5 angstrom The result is 0.9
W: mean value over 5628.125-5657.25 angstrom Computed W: 7.31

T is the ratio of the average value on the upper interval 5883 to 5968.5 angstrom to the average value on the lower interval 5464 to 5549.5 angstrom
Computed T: 1.05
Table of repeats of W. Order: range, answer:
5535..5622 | 7.51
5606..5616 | 7.59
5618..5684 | 7.48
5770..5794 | 7.11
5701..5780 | 6.92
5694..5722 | 7.2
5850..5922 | 6.82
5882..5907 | 6.97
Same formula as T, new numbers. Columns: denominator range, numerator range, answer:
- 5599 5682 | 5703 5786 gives 0.92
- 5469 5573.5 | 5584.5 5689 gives 1.07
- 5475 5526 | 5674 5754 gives 1.06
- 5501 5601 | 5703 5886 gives 0.97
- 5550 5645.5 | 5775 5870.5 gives 0.93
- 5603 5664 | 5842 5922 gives 0.90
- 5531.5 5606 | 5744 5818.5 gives 0.96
